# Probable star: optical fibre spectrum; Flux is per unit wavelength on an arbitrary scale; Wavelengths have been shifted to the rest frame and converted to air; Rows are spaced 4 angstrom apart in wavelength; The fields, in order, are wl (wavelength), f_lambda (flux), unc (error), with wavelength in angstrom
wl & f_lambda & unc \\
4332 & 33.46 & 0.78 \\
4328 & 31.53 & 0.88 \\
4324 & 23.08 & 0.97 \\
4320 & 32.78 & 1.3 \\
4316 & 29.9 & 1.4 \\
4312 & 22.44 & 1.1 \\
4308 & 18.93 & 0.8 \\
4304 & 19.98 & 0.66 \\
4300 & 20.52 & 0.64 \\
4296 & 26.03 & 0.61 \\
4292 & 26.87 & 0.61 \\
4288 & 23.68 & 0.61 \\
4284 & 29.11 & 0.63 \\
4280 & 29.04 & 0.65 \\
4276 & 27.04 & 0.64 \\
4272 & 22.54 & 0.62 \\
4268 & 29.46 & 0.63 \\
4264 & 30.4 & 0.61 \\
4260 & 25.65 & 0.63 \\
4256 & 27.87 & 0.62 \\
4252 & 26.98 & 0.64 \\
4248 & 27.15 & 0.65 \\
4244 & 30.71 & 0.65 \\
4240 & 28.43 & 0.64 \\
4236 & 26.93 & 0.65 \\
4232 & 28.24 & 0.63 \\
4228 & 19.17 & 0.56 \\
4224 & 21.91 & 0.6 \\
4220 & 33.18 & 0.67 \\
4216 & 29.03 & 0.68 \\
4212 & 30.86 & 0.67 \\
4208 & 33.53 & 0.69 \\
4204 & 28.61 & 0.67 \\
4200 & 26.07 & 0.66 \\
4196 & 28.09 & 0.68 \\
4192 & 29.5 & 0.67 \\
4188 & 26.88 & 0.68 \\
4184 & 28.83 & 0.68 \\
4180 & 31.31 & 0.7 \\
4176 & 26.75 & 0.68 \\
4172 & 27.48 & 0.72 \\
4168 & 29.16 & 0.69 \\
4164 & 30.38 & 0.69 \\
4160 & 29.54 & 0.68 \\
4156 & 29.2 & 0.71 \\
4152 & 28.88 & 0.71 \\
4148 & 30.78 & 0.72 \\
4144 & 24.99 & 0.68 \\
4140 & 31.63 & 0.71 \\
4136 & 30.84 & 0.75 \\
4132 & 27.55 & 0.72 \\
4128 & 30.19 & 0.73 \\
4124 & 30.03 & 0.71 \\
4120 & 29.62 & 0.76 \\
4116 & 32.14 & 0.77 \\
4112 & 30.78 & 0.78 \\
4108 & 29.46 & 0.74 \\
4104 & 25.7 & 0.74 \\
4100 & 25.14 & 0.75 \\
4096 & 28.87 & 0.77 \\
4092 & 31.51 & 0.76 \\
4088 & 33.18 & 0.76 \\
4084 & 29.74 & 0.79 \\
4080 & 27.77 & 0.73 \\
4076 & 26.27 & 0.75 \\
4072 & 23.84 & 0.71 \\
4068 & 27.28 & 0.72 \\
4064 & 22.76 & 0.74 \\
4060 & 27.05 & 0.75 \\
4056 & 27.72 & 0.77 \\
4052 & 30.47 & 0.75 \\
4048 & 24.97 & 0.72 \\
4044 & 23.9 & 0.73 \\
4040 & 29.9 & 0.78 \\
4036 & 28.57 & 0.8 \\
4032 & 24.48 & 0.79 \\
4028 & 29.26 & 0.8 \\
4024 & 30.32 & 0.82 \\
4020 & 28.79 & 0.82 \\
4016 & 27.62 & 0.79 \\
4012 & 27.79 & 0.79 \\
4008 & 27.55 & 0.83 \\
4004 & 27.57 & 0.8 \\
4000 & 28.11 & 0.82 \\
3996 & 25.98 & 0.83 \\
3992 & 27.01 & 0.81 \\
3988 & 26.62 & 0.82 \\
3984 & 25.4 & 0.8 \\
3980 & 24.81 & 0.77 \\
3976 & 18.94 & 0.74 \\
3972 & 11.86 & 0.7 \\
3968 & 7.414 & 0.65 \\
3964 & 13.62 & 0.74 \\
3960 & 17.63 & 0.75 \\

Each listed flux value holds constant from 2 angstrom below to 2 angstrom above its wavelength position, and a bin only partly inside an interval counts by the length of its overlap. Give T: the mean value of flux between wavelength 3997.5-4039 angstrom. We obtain 28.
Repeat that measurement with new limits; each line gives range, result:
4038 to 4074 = 26.4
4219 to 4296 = 27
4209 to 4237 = 27.3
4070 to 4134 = 28.9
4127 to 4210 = 29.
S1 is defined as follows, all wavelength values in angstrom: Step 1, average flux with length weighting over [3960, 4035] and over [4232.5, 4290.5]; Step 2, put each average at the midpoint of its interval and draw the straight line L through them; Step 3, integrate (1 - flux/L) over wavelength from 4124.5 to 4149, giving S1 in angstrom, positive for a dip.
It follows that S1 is -3.3 angstrom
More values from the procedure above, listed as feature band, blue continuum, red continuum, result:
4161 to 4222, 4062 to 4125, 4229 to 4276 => -3.3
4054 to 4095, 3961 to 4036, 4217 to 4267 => -4.3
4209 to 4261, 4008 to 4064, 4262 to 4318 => -3.3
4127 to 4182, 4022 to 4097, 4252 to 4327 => -4.4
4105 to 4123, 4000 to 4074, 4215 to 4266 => -1.9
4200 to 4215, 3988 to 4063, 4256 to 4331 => -2.0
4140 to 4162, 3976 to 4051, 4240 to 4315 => -2.1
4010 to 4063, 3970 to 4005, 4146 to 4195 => -5.0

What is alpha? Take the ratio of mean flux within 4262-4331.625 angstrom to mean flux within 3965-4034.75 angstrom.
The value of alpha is 1.07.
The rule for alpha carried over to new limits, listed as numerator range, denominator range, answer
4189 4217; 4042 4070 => 1.11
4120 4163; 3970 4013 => 1.19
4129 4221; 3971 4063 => 1.11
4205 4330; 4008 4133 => 0.96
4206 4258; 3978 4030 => 1.02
